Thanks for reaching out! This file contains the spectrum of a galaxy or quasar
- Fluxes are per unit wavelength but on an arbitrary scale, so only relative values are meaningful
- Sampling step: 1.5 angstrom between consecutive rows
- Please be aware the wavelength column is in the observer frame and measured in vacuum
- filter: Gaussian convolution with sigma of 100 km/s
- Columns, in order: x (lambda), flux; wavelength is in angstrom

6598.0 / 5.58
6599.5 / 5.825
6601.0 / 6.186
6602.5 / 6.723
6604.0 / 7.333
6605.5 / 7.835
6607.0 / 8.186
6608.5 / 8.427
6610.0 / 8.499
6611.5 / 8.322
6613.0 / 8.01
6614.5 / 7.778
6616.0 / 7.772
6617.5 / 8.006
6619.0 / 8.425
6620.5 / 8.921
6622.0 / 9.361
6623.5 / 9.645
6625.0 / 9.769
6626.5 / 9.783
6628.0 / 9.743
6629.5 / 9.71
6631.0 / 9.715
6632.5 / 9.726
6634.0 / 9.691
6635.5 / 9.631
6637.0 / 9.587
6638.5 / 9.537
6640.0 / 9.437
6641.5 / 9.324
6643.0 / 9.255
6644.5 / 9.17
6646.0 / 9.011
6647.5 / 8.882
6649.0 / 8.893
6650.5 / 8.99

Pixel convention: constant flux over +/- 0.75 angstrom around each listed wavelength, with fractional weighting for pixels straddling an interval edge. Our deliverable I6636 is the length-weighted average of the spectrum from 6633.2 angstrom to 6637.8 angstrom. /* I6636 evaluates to 9.64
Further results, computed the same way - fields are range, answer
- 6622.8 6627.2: 9.73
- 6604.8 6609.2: 8.15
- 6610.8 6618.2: 7.98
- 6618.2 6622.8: 8.9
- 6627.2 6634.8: 9.72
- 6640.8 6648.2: 9.13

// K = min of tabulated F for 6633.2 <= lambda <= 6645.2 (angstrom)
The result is 9.17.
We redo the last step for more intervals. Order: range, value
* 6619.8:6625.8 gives 8.921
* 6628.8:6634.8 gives 9.691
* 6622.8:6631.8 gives 9.645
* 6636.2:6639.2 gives 9.537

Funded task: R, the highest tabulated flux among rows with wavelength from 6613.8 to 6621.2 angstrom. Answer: 8.921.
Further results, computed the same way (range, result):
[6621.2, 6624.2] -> 9.645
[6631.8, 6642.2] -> 9.726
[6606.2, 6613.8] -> 8.499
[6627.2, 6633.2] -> 9.743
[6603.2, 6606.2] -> 7.835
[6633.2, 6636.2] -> 9.691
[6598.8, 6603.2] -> 6.723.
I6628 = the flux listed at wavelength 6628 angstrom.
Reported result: 9.743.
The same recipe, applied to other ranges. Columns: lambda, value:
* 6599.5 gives 5.825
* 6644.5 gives 9.17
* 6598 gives 5.58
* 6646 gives 9.011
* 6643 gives 9.255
